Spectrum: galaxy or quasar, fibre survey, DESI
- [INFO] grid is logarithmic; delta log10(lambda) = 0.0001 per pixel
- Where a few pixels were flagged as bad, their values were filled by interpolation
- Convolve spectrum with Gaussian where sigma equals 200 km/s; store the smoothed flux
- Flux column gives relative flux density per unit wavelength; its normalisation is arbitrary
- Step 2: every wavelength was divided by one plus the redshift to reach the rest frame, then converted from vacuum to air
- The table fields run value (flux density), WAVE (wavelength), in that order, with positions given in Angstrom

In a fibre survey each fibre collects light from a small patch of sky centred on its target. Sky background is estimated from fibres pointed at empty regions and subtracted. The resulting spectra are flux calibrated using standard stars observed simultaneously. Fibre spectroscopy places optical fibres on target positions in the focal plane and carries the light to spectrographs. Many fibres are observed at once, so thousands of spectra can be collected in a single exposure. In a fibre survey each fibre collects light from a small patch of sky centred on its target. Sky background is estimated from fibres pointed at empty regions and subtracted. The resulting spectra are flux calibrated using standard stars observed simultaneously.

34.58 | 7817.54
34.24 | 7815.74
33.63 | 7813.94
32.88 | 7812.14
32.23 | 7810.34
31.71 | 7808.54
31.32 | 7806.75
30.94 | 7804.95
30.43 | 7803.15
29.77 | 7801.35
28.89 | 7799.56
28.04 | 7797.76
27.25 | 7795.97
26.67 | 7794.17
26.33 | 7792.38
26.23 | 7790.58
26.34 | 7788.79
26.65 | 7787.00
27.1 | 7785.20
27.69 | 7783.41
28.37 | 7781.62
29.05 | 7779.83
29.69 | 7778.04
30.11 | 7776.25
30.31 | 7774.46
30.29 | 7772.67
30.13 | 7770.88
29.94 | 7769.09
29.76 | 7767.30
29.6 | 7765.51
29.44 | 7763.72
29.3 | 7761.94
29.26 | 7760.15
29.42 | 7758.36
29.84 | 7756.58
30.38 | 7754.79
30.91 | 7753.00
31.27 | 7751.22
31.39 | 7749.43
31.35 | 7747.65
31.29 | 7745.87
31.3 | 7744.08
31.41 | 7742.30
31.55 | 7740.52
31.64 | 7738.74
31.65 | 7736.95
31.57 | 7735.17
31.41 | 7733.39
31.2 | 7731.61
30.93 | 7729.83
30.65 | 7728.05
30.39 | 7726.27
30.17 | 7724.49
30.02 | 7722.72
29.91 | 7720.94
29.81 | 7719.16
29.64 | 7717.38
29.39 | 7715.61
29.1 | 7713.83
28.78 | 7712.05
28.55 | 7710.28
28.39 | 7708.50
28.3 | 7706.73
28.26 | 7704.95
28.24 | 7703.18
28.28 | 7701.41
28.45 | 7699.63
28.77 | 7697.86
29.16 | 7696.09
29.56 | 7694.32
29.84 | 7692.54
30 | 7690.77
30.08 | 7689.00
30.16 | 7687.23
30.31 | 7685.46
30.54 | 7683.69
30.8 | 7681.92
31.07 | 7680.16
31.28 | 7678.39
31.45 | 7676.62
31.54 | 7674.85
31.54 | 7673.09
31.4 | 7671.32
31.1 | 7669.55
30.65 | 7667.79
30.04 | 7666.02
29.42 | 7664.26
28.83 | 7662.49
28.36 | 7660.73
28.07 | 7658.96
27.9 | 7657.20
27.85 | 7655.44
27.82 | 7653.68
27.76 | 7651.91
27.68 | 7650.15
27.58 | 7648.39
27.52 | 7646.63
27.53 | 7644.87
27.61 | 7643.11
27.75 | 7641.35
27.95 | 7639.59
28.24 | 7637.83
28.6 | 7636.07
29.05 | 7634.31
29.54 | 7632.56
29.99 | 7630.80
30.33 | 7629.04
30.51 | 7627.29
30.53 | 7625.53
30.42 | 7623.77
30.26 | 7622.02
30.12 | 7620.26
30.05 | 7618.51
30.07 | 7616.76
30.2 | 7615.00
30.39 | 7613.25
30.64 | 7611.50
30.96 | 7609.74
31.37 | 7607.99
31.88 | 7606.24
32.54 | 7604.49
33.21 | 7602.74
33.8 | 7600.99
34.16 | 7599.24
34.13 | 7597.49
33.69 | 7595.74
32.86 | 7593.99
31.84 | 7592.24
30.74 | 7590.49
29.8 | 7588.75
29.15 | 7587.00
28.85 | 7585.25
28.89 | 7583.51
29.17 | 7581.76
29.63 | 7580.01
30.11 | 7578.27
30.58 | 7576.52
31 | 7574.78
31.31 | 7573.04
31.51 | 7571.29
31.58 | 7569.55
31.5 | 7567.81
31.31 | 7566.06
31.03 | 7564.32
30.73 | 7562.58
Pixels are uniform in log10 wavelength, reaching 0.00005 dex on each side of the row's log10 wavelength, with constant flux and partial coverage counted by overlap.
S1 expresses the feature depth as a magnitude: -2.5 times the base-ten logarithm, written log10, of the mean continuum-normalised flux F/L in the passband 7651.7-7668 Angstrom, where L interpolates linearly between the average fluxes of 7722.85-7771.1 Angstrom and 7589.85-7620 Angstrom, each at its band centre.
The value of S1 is 0.10 mag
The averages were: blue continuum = 31.9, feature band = 28.6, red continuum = 30.6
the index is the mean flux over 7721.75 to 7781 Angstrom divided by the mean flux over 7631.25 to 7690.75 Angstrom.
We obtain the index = 1.0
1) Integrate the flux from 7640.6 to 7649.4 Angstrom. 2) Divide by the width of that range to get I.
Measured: 27.6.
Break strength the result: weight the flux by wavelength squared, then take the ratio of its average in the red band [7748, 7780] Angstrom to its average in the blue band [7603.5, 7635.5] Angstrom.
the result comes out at 1.0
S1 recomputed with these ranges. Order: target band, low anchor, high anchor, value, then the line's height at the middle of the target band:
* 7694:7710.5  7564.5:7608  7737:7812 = 0.07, 30.3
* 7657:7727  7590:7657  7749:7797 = 0.00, 29.6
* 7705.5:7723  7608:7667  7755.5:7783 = 0.01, 29.4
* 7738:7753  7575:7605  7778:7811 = -0.08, 29.3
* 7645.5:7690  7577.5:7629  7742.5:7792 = 0.03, 30.4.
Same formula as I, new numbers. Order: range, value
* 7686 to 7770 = 30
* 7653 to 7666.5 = 28.5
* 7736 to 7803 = 29.5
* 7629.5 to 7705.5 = 29.3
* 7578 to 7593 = 29.8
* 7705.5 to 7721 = 29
